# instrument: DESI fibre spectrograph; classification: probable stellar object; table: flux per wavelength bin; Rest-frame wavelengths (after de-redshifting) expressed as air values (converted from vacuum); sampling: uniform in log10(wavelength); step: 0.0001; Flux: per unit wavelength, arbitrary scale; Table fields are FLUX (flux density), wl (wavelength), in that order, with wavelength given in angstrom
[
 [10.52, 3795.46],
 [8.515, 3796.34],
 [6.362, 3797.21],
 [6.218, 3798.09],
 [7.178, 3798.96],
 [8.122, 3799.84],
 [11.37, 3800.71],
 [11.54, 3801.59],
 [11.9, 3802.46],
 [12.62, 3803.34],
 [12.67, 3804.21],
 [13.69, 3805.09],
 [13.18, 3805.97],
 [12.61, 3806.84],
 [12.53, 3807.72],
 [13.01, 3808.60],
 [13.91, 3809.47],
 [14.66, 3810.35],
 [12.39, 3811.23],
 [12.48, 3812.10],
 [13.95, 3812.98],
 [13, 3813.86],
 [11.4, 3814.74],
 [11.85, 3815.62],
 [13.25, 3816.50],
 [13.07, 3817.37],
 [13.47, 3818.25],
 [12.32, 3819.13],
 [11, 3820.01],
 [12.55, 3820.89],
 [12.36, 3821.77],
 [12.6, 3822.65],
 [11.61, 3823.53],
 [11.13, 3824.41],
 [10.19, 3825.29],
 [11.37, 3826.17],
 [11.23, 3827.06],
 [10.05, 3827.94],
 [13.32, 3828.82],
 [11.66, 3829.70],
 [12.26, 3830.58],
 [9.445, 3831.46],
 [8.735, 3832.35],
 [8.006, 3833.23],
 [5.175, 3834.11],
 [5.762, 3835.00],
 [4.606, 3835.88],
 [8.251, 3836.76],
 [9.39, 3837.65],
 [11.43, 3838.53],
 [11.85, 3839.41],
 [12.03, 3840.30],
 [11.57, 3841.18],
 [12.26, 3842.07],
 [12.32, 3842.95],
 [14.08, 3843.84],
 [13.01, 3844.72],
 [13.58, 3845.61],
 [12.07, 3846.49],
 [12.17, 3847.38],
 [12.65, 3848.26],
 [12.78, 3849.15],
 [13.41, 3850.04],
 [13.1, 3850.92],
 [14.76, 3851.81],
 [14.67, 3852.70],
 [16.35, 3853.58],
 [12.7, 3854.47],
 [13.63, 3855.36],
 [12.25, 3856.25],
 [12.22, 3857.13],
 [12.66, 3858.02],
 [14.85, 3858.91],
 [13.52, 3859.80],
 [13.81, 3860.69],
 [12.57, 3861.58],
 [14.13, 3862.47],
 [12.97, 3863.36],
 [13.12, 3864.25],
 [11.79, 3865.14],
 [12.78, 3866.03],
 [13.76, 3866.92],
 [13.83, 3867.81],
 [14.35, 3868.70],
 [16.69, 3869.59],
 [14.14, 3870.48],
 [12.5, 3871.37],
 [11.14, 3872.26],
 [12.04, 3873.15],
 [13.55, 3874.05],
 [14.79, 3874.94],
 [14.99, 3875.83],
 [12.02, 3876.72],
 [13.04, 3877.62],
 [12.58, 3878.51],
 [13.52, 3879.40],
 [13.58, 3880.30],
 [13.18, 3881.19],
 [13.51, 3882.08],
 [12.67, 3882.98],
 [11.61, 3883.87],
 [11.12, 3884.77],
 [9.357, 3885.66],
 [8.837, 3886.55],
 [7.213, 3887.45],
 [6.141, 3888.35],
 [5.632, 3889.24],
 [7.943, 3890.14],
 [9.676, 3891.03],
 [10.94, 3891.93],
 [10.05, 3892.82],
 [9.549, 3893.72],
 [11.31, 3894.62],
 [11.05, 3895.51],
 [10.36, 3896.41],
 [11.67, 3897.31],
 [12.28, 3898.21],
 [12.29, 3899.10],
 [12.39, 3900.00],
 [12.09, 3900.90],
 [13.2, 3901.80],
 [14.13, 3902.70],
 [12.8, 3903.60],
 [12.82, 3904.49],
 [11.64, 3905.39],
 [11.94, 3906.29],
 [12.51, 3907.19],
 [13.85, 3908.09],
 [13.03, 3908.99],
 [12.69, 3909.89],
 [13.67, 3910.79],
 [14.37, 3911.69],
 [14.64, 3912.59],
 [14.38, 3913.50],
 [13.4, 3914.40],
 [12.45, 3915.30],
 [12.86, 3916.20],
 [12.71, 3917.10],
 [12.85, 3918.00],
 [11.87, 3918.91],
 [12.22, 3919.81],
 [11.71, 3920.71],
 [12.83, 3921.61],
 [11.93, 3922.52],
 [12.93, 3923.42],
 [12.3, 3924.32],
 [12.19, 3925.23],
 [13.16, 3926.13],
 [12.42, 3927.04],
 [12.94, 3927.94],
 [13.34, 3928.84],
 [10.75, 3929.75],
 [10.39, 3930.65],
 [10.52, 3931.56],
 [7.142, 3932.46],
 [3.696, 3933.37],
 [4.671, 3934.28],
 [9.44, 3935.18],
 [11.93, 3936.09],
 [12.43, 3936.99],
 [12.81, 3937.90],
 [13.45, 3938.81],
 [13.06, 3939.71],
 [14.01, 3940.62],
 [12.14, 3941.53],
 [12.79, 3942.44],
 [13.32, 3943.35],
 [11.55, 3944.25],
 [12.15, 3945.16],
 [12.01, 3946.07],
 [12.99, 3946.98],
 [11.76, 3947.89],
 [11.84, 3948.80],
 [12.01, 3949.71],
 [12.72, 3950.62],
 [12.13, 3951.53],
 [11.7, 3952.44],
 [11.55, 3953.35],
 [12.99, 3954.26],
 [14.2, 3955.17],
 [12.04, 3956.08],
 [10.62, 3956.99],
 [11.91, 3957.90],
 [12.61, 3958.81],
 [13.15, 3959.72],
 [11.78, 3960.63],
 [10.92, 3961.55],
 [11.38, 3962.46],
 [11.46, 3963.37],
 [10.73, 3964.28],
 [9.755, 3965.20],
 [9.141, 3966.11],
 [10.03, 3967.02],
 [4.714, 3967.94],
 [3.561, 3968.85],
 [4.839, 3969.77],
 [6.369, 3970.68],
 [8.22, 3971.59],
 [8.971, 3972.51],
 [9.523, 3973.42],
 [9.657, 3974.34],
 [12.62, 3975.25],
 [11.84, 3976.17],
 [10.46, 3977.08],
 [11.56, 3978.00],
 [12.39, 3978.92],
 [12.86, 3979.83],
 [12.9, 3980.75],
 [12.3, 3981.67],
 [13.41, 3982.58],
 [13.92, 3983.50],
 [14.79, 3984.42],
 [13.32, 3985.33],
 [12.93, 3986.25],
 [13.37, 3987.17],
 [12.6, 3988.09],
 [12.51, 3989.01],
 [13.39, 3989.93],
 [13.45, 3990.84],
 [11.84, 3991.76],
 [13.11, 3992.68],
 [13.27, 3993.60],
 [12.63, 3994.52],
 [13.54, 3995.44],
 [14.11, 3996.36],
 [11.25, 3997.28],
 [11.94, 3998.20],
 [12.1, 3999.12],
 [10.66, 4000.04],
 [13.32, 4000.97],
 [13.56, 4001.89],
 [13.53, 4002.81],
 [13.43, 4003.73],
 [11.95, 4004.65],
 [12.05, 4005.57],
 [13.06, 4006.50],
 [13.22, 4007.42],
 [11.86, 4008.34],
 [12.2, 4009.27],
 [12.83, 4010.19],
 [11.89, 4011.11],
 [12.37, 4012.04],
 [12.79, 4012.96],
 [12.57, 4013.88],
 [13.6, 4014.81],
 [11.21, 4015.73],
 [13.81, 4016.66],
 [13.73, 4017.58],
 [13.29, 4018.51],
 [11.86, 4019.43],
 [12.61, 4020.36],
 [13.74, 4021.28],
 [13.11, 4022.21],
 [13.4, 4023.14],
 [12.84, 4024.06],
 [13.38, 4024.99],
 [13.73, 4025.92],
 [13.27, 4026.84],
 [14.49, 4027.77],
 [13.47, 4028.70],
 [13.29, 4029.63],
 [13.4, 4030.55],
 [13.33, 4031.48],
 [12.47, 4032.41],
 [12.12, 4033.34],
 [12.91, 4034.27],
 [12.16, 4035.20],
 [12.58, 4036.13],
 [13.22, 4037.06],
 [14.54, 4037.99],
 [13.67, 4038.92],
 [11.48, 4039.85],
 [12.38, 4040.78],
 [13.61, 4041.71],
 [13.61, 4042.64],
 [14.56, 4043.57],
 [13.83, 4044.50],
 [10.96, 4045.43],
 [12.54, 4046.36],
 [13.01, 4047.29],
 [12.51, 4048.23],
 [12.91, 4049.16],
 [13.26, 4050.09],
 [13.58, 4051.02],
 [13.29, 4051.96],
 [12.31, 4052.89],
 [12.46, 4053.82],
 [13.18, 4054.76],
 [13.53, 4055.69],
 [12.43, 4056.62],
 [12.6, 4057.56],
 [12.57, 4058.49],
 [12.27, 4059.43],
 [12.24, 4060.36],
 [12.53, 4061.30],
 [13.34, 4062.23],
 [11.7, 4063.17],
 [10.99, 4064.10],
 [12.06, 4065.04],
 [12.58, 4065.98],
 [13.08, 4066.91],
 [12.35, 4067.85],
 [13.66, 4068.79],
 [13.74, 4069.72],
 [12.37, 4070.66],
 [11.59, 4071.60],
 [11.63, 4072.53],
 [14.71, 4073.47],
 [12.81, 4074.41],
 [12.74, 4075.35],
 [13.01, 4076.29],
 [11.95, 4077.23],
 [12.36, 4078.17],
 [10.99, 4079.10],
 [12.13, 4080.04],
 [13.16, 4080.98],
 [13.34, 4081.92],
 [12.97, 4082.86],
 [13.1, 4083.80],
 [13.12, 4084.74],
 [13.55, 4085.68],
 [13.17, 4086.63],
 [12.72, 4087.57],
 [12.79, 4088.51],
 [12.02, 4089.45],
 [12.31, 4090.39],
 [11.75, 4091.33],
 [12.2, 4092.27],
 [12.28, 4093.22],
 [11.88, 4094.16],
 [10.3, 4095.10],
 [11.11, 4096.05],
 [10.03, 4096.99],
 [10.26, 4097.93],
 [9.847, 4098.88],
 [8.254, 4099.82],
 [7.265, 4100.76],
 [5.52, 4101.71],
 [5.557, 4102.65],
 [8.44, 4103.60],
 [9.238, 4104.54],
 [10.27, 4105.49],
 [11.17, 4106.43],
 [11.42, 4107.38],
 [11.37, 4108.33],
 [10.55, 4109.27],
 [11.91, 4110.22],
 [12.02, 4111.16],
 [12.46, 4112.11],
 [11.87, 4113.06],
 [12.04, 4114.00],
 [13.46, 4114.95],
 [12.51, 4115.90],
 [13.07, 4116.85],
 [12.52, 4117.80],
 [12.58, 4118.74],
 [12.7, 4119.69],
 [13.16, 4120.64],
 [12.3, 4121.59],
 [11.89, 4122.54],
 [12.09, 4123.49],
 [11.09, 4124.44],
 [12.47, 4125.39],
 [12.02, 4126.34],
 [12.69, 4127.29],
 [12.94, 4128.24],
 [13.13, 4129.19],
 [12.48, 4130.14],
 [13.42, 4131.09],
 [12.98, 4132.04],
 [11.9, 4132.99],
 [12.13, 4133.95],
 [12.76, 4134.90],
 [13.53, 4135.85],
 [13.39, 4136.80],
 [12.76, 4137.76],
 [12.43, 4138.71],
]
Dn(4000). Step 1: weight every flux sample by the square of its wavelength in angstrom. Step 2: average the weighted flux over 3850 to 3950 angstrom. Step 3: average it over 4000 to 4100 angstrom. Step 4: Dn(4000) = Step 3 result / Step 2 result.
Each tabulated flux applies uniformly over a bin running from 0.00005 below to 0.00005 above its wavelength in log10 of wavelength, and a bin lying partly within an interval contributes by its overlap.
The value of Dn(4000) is 1.1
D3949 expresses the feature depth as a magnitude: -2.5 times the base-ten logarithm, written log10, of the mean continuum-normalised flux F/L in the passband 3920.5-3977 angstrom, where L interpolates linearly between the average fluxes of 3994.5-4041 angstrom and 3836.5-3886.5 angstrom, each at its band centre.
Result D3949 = 0.17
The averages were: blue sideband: 12.9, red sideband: 12.9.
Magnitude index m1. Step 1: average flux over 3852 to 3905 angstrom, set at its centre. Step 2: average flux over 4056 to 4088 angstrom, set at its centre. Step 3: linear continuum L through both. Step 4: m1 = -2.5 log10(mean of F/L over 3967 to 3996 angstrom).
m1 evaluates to 0.11 mag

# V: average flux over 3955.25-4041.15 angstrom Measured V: 12.1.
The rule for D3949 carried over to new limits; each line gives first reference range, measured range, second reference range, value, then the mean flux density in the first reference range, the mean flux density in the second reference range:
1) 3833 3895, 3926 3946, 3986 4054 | 0.103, 11.9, 12.9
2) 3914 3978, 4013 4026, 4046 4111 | -0.130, 11.2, 11.9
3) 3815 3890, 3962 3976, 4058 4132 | 0.331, 12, 11.9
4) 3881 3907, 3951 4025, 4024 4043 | 0.046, 10.9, 13.1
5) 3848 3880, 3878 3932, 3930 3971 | 0.026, 13.4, 10.8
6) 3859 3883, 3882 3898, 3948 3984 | 0.289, 13.4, 10.9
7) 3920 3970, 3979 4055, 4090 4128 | -0.157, 11.2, 11.2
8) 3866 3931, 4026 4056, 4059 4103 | -0.100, 12.2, 11.8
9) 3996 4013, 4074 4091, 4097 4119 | -0.149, 12.5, 10.6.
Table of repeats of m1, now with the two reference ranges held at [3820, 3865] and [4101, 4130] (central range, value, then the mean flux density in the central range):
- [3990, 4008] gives -0.10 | 12.8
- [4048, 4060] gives -0.12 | 12.8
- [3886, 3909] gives 0.08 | 10.9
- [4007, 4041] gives -0.12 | 12.9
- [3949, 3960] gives -0.05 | 12.3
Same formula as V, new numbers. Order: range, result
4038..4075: 12.8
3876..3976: 11.4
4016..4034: 13.2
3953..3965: 11.9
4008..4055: 13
